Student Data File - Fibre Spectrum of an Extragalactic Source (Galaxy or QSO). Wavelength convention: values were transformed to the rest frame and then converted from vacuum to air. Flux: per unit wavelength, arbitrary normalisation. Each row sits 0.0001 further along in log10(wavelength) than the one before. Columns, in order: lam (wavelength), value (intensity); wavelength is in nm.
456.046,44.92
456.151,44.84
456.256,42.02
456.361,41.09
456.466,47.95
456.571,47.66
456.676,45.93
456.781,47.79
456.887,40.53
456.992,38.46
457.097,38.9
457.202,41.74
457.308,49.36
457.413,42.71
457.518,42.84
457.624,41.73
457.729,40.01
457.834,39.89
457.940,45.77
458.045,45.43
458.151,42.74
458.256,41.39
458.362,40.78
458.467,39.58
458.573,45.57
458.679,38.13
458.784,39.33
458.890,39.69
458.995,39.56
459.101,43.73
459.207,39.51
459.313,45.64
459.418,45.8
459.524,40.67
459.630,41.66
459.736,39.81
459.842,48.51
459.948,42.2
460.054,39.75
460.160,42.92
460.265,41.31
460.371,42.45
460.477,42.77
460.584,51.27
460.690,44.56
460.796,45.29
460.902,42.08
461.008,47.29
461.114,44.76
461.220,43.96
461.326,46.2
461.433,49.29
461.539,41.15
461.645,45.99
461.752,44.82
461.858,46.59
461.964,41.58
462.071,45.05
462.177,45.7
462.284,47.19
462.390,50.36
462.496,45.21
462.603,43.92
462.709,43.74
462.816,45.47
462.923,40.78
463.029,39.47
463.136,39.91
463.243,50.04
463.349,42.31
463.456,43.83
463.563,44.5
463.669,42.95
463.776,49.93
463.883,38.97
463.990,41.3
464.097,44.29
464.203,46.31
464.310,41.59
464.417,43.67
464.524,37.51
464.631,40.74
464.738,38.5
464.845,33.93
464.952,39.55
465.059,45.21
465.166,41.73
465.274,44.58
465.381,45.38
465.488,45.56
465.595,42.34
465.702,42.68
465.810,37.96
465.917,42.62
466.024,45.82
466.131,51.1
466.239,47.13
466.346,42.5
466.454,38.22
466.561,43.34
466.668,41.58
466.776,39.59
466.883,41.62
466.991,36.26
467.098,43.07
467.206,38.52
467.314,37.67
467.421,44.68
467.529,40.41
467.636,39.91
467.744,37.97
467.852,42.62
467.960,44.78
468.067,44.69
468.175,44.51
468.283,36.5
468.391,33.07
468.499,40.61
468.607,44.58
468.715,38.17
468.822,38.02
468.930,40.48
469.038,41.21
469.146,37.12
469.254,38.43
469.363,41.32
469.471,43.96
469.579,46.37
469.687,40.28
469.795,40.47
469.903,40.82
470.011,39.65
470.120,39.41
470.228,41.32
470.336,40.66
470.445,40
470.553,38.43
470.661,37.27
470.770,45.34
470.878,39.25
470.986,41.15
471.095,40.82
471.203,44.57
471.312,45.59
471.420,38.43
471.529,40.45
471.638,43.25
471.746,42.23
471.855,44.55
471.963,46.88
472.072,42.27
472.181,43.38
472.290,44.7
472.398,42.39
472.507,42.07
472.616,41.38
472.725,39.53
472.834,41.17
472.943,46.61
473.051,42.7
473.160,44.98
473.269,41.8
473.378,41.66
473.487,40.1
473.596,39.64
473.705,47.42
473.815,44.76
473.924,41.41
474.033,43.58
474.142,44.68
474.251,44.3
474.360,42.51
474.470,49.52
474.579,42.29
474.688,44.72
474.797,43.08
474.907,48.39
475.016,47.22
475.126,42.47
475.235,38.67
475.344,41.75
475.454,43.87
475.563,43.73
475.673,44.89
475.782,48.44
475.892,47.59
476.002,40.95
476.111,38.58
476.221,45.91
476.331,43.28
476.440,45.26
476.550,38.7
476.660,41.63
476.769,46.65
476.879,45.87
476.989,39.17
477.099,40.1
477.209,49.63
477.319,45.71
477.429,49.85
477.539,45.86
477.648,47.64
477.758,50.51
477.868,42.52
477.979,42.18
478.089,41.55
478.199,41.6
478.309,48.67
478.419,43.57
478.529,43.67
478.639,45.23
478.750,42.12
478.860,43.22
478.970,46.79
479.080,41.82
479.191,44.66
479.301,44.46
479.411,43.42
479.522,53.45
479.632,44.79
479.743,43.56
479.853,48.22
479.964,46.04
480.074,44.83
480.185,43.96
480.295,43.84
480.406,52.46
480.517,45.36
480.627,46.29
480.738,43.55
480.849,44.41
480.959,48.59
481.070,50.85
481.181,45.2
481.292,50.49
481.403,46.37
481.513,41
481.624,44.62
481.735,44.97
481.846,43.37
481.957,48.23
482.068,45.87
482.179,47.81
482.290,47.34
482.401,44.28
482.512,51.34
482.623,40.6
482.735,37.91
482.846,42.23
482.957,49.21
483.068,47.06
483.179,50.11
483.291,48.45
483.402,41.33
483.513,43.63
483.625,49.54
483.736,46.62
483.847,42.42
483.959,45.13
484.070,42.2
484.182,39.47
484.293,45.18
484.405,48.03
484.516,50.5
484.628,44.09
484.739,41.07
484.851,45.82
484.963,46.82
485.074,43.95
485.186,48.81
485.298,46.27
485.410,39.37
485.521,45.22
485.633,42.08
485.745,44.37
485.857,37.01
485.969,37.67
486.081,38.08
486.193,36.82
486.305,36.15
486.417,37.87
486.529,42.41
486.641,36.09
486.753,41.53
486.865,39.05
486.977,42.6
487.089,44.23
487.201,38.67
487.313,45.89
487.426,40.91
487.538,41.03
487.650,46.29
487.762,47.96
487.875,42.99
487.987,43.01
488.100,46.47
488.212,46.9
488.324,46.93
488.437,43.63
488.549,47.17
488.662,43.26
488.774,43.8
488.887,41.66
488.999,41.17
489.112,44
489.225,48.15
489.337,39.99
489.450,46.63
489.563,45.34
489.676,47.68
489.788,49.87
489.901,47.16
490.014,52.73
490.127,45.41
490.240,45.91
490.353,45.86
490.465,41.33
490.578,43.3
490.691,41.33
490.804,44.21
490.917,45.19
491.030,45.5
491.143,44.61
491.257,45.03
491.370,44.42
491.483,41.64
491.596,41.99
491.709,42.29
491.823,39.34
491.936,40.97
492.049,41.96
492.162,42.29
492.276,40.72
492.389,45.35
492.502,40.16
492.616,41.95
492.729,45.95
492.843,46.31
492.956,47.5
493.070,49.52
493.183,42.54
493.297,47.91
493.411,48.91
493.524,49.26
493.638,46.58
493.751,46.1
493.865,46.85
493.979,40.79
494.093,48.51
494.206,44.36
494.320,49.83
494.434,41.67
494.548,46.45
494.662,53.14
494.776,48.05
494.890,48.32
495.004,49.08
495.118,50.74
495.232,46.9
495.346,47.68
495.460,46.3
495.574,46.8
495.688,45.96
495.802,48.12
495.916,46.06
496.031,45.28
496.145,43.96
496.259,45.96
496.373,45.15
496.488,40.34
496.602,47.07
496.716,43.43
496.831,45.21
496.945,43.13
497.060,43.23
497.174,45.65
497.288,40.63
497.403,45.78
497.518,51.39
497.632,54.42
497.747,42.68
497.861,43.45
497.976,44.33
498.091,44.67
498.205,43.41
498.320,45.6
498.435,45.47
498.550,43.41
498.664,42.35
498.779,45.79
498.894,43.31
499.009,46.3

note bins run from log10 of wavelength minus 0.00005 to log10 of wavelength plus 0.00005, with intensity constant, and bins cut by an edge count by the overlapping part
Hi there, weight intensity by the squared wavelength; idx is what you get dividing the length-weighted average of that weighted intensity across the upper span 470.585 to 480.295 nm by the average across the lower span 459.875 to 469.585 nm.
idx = 1.1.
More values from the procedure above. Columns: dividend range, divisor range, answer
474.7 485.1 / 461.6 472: 1.13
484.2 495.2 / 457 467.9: 1.16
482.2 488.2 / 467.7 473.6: 1.11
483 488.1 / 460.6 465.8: 1.09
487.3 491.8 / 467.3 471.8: 1.19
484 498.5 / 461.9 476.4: 1.15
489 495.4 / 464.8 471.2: 1.22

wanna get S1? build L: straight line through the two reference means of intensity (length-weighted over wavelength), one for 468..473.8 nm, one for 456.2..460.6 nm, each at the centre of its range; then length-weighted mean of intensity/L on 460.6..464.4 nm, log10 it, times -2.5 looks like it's -0.06 mag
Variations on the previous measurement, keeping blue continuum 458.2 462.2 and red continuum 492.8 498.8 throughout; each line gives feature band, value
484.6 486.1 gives 0.056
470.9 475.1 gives 0.025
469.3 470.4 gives 0.069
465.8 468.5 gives 0.060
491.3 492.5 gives 0.092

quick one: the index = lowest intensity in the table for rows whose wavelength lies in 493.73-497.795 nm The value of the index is 40.34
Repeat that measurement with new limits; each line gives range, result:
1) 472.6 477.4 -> 38.58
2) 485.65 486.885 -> 36.09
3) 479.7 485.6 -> 37.91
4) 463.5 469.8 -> 33.07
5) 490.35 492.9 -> 39.34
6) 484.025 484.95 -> 39.47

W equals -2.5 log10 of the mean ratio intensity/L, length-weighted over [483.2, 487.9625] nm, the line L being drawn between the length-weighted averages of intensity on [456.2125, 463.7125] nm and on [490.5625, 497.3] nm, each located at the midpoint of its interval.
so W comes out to 0.044 mag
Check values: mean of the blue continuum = 43.5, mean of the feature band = 43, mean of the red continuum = 45.2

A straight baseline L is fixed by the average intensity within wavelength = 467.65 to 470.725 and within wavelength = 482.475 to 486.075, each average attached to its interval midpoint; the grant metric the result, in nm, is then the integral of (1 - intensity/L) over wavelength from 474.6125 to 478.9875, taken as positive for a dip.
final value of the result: -0.19 nm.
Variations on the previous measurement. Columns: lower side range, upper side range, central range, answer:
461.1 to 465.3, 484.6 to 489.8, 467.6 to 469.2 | 0.116 nm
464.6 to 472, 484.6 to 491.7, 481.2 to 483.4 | -0.145 nm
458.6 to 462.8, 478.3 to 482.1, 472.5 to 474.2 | 0.086 nm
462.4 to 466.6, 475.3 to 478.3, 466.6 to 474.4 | 0.371 nm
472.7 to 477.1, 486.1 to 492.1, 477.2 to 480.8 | -0.162 nm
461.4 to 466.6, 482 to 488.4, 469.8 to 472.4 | 0.108 nm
